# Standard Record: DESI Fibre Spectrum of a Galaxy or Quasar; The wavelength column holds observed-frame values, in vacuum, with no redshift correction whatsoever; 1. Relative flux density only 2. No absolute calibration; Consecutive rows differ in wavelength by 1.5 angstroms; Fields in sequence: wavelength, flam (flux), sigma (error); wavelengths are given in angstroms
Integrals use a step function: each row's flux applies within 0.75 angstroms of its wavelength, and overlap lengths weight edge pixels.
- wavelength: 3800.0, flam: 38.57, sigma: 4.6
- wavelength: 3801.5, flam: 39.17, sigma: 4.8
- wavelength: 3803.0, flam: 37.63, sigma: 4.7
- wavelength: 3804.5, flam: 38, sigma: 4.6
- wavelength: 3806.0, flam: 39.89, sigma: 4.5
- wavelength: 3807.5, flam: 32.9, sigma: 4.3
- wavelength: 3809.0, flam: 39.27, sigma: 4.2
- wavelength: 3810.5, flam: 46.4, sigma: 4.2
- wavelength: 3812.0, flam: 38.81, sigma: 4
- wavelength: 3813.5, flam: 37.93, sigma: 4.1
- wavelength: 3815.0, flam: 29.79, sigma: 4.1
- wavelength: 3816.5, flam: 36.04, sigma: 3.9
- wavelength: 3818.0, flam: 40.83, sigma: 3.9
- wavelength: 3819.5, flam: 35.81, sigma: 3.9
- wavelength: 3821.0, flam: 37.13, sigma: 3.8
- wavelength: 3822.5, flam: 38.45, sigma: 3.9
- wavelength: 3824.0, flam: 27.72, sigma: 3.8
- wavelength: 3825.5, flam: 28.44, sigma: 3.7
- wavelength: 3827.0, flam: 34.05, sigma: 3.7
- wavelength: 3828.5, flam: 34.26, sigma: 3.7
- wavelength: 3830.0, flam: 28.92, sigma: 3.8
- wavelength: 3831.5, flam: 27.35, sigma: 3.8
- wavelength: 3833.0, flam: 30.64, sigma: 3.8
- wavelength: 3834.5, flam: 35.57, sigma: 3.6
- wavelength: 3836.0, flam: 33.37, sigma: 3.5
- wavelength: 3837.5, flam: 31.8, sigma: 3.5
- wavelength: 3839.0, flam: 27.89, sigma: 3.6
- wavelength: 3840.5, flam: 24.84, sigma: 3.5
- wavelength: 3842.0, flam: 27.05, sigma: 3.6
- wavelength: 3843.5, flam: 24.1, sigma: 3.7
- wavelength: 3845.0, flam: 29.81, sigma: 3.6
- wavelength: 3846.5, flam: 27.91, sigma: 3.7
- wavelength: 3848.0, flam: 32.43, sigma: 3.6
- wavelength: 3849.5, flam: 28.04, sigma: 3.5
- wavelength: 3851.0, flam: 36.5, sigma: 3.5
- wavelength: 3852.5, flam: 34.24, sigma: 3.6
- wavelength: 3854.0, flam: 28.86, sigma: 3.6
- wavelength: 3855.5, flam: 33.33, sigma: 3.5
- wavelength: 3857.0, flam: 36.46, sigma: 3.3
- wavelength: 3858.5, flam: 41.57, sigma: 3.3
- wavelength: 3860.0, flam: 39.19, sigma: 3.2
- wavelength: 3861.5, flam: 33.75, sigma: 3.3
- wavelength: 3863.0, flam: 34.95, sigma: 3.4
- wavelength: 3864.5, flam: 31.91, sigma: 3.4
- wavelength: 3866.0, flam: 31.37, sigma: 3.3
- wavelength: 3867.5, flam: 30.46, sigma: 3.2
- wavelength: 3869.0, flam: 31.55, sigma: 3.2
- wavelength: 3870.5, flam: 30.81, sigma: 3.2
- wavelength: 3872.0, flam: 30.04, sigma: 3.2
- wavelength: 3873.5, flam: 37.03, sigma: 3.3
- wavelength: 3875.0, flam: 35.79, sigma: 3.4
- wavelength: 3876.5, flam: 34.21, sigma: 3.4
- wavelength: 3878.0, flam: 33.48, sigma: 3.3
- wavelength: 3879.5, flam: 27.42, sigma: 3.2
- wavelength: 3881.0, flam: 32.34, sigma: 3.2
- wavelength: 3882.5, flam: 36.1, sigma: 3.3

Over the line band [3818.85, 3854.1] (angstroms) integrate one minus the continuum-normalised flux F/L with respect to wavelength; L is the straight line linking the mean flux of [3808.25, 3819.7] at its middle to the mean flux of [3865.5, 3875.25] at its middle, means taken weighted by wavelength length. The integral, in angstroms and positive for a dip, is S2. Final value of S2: 4.7 angstroms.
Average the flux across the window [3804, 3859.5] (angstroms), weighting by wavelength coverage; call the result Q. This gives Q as 33.4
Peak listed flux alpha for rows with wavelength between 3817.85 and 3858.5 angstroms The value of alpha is 41.57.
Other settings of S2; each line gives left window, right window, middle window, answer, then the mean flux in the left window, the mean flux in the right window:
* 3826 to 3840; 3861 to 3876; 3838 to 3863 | 0.3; 31.4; 32.8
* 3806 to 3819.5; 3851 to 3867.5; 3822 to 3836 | 1.9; 37.8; 34.5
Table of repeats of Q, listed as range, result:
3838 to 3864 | 31.8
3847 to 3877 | 33.6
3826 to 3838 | 31.9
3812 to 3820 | 36.3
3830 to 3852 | 29.8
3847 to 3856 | 32.1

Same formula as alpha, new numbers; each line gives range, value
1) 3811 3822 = 40.83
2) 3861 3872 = 34.95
